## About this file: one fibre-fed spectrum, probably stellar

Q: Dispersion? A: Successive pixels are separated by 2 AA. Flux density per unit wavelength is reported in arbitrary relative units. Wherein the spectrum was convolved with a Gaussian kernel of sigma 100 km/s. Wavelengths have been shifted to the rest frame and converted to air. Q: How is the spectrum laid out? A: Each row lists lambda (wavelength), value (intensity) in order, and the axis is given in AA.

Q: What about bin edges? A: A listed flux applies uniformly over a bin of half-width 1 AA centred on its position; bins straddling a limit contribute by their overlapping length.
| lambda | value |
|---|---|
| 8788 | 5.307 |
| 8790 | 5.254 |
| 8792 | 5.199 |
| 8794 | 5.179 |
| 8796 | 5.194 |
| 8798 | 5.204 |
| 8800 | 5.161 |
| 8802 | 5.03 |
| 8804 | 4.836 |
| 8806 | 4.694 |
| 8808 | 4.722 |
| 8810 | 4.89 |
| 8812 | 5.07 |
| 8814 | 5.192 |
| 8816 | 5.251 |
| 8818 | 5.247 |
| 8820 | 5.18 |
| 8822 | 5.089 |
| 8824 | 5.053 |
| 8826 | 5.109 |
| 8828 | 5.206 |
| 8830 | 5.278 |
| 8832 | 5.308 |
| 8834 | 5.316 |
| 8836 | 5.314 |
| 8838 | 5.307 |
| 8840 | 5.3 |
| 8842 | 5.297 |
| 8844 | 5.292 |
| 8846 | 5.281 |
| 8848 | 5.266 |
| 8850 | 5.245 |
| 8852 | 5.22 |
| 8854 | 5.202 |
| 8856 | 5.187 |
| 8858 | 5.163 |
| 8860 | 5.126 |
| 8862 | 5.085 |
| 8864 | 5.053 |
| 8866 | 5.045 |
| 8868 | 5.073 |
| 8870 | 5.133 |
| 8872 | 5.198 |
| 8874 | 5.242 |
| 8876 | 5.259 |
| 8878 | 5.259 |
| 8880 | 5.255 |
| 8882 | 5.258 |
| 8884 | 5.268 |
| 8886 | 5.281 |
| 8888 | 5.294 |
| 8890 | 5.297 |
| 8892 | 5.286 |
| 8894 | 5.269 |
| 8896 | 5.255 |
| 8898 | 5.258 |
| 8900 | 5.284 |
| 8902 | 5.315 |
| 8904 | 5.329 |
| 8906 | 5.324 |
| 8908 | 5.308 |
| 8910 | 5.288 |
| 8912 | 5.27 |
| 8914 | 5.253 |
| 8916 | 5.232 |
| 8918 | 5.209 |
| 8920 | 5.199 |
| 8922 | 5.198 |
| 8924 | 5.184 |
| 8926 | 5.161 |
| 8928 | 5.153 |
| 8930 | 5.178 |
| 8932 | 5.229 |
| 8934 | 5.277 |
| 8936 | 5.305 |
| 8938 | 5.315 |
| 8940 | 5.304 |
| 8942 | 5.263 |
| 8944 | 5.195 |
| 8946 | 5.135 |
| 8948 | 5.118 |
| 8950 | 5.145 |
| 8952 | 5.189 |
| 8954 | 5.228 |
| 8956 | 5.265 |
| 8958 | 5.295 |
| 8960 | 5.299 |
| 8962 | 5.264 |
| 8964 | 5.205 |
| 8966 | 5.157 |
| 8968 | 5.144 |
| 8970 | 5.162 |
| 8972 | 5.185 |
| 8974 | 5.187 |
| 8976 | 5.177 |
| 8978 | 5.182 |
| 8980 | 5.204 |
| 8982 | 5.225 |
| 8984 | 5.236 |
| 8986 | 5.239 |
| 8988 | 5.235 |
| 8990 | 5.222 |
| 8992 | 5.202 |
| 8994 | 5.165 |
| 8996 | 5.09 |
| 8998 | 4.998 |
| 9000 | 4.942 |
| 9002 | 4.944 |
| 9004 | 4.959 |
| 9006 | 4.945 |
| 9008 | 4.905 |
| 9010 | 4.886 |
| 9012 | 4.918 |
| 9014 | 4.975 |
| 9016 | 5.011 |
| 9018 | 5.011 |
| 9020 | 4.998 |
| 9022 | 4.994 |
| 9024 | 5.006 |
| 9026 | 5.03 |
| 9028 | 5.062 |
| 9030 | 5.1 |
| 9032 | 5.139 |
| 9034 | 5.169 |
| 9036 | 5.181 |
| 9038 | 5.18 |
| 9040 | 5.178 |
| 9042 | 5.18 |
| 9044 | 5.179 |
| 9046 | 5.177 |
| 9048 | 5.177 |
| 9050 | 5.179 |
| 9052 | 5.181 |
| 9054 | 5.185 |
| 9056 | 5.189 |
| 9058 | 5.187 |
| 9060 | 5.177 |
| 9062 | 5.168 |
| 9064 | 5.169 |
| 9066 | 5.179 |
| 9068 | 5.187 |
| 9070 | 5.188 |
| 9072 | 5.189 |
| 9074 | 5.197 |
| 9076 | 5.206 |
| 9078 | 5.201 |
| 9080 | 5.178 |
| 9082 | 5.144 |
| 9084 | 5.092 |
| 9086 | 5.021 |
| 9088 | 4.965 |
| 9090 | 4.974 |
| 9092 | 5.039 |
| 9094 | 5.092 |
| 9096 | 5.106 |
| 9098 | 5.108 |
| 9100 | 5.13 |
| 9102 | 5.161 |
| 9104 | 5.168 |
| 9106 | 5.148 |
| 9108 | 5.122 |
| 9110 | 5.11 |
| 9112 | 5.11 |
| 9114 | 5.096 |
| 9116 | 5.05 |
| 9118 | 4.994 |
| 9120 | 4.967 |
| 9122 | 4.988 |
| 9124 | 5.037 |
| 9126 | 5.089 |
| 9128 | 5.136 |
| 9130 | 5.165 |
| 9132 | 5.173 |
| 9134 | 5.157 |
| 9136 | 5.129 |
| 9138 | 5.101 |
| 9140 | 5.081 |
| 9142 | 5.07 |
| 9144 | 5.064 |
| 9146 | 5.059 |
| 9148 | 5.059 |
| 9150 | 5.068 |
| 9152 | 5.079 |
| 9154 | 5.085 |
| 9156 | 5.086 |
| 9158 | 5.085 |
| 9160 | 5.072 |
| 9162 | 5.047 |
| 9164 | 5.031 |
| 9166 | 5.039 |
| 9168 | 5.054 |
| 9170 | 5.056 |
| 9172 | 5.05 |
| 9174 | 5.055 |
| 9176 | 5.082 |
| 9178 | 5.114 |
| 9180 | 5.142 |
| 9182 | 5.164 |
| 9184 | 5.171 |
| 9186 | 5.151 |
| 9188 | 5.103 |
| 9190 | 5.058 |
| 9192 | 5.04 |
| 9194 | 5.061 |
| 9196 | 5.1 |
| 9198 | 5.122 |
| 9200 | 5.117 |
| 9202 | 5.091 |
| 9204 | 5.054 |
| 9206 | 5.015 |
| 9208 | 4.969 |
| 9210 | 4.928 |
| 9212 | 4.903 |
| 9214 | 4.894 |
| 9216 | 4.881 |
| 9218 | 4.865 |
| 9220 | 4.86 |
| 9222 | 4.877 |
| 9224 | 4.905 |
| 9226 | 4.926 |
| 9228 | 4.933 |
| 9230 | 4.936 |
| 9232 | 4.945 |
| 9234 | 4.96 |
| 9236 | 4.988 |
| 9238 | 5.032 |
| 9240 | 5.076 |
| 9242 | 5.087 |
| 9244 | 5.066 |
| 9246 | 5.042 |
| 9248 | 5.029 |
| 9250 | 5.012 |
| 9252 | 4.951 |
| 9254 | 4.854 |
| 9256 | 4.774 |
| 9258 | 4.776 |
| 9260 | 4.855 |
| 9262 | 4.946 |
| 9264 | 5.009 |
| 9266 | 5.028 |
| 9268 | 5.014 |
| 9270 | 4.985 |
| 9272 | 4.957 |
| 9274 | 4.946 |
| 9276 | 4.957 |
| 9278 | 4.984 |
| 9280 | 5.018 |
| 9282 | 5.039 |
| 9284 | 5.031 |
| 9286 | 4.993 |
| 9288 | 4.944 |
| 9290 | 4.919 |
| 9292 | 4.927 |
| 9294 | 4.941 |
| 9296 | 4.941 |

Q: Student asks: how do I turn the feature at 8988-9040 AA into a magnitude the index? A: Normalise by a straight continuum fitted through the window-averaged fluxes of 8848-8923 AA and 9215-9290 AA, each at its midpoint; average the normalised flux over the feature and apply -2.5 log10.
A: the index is 0.02 mag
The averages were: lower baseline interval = 5.23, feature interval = 5.05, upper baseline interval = 4.96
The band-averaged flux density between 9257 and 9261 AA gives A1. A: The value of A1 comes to 4.82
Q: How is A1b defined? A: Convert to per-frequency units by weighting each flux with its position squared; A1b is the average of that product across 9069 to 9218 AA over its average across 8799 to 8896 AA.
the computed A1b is 1.05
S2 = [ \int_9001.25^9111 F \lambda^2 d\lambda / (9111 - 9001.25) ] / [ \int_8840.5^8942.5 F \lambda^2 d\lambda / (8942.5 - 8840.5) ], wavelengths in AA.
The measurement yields 1.0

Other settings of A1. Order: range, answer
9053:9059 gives 5.19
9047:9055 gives 5.18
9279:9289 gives 5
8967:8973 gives 5.16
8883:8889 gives 5.28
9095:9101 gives 5.11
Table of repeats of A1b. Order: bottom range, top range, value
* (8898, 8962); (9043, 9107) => 1.01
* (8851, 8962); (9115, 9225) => 1.02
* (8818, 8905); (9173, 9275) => 1.04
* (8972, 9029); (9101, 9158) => 1.03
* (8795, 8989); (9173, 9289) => 1.04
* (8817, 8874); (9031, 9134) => 1.04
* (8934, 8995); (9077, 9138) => 1.01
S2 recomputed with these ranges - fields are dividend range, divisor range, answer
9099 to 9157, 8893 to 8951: 1.02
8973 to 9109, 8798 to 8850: 1.04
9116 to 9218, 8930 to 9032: 1.03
